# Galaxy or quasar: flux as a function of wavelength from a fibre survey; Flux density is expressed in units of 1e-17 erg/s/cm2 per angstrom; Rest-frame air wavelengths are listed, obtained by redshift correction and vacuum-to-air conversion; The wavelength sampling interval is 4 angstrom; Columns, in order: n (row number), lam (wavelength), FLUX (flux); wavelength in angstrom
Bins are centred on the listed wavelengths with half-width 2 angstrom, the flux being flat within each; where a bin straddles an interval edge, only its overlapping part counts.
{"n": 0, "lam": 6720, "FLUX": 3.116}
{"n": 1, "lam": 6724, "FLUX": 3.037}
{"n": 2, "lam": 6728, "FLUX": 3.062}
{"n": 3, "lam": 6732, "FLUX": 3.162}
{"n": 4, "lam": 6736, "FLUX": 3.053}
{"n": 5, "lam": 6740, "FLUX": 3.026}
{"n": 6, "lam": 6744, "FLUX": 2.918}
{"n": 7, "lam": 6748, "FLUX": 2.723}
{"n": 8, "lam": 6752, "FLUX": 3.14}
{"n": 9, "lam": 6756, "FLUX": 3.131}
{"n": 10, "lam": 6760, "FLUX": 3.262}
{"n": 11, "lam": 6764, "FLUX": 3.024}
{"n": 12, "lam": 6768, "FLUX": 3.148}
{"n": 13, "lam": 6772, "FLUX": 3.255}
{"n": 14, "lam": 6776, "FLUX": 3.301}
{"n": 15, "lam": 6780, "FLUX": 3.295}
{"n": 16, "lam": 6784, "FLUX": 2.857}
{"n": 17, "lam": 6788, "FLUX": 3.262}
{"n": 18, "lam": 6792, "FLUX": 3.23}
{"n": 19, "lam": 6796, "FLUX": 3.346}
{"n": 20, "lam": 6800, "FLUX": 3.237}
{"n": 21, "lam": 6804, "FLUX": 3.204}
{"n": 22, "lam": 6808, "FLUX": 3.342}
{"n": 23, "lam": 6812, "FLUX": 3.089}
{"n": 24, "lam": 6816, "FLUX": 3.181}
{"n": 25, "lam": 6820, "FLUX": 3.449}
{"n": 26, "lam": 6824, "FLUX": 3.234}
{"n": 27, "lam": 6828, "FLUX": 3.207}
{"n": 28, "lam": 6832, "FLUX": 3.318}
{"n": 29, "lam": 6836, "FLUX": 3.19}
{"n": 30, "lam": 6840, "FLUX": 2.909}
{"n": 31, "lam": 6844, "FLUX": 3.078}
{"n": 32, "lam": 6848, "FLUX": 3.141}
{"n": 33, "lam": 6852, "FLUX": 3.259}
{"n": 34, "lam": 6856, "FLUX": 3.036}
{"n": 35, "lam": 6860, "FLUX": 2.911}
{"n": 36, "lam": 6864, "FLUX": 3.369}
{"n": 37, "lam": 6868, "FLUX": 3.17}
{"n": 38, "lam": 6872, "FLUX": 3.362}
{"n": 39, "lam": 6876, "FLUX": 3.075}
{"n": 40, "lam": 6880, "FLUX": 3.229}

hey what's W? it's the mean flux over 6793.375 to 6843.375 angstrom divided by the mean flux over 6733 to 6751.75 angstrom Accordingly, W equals 1.09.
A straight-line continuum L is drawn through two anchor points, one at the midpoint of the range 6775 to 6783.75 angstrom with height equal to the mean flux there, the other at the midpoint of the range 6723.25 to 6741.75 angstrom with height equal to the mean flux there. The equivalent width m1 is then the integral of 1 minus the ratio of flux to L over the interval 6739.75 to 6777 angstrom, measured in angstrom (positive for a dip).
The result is 0.7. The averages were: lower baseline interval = 3.07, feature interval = 3.09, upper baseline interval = 3.21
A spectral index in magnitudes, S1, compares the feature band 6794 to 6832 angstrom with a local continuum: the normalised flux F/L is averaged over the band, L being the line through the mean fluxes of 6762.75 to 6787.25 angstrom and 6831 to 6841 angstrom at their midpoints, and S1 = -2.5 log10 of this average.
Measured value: -0.04 mag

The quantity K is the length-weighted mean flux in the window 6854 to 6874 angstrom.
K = 3.17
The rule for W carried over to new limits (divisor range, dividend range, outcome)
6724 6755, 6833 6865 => 1.03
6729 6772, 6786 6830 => 1.06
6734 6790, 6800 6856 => 1.03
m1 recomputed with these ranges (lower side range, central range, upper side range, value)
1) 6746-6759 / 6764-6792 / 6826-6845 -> -1.11 angstrom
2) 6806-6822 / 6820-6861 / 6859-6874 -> 1.20 angstrom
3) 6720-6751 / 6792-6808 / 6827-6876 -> -0.91 angstrom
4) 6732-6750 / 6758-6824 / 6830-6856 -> -3.72 angstrom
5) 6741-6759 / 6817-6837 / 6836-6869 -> -1.27 angstrom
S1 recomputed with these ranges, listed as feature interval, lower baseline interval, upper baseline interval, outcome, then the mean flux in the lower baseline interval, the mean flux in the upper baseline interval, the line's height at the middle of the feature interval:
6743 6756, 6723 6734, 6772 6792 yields 0.061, 3.09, 3.19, 3.13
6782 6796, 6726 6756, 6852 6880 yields -0.025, 3.02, 3.17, 3.08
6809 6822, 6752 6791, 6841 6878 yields -0.030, 3.17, 3.15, 3.16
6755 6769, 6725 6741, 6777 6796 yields -0.002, 3.08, 3.19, 3.14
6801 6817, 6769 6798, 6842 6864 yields -0.010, 3.22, 3.11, 3.18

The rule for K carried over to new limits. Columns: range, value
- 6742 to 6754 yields 2.93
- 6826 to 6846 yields 3.14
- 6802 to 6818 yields 3.2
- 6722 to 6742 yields 3.07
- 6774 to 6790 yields 3.18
